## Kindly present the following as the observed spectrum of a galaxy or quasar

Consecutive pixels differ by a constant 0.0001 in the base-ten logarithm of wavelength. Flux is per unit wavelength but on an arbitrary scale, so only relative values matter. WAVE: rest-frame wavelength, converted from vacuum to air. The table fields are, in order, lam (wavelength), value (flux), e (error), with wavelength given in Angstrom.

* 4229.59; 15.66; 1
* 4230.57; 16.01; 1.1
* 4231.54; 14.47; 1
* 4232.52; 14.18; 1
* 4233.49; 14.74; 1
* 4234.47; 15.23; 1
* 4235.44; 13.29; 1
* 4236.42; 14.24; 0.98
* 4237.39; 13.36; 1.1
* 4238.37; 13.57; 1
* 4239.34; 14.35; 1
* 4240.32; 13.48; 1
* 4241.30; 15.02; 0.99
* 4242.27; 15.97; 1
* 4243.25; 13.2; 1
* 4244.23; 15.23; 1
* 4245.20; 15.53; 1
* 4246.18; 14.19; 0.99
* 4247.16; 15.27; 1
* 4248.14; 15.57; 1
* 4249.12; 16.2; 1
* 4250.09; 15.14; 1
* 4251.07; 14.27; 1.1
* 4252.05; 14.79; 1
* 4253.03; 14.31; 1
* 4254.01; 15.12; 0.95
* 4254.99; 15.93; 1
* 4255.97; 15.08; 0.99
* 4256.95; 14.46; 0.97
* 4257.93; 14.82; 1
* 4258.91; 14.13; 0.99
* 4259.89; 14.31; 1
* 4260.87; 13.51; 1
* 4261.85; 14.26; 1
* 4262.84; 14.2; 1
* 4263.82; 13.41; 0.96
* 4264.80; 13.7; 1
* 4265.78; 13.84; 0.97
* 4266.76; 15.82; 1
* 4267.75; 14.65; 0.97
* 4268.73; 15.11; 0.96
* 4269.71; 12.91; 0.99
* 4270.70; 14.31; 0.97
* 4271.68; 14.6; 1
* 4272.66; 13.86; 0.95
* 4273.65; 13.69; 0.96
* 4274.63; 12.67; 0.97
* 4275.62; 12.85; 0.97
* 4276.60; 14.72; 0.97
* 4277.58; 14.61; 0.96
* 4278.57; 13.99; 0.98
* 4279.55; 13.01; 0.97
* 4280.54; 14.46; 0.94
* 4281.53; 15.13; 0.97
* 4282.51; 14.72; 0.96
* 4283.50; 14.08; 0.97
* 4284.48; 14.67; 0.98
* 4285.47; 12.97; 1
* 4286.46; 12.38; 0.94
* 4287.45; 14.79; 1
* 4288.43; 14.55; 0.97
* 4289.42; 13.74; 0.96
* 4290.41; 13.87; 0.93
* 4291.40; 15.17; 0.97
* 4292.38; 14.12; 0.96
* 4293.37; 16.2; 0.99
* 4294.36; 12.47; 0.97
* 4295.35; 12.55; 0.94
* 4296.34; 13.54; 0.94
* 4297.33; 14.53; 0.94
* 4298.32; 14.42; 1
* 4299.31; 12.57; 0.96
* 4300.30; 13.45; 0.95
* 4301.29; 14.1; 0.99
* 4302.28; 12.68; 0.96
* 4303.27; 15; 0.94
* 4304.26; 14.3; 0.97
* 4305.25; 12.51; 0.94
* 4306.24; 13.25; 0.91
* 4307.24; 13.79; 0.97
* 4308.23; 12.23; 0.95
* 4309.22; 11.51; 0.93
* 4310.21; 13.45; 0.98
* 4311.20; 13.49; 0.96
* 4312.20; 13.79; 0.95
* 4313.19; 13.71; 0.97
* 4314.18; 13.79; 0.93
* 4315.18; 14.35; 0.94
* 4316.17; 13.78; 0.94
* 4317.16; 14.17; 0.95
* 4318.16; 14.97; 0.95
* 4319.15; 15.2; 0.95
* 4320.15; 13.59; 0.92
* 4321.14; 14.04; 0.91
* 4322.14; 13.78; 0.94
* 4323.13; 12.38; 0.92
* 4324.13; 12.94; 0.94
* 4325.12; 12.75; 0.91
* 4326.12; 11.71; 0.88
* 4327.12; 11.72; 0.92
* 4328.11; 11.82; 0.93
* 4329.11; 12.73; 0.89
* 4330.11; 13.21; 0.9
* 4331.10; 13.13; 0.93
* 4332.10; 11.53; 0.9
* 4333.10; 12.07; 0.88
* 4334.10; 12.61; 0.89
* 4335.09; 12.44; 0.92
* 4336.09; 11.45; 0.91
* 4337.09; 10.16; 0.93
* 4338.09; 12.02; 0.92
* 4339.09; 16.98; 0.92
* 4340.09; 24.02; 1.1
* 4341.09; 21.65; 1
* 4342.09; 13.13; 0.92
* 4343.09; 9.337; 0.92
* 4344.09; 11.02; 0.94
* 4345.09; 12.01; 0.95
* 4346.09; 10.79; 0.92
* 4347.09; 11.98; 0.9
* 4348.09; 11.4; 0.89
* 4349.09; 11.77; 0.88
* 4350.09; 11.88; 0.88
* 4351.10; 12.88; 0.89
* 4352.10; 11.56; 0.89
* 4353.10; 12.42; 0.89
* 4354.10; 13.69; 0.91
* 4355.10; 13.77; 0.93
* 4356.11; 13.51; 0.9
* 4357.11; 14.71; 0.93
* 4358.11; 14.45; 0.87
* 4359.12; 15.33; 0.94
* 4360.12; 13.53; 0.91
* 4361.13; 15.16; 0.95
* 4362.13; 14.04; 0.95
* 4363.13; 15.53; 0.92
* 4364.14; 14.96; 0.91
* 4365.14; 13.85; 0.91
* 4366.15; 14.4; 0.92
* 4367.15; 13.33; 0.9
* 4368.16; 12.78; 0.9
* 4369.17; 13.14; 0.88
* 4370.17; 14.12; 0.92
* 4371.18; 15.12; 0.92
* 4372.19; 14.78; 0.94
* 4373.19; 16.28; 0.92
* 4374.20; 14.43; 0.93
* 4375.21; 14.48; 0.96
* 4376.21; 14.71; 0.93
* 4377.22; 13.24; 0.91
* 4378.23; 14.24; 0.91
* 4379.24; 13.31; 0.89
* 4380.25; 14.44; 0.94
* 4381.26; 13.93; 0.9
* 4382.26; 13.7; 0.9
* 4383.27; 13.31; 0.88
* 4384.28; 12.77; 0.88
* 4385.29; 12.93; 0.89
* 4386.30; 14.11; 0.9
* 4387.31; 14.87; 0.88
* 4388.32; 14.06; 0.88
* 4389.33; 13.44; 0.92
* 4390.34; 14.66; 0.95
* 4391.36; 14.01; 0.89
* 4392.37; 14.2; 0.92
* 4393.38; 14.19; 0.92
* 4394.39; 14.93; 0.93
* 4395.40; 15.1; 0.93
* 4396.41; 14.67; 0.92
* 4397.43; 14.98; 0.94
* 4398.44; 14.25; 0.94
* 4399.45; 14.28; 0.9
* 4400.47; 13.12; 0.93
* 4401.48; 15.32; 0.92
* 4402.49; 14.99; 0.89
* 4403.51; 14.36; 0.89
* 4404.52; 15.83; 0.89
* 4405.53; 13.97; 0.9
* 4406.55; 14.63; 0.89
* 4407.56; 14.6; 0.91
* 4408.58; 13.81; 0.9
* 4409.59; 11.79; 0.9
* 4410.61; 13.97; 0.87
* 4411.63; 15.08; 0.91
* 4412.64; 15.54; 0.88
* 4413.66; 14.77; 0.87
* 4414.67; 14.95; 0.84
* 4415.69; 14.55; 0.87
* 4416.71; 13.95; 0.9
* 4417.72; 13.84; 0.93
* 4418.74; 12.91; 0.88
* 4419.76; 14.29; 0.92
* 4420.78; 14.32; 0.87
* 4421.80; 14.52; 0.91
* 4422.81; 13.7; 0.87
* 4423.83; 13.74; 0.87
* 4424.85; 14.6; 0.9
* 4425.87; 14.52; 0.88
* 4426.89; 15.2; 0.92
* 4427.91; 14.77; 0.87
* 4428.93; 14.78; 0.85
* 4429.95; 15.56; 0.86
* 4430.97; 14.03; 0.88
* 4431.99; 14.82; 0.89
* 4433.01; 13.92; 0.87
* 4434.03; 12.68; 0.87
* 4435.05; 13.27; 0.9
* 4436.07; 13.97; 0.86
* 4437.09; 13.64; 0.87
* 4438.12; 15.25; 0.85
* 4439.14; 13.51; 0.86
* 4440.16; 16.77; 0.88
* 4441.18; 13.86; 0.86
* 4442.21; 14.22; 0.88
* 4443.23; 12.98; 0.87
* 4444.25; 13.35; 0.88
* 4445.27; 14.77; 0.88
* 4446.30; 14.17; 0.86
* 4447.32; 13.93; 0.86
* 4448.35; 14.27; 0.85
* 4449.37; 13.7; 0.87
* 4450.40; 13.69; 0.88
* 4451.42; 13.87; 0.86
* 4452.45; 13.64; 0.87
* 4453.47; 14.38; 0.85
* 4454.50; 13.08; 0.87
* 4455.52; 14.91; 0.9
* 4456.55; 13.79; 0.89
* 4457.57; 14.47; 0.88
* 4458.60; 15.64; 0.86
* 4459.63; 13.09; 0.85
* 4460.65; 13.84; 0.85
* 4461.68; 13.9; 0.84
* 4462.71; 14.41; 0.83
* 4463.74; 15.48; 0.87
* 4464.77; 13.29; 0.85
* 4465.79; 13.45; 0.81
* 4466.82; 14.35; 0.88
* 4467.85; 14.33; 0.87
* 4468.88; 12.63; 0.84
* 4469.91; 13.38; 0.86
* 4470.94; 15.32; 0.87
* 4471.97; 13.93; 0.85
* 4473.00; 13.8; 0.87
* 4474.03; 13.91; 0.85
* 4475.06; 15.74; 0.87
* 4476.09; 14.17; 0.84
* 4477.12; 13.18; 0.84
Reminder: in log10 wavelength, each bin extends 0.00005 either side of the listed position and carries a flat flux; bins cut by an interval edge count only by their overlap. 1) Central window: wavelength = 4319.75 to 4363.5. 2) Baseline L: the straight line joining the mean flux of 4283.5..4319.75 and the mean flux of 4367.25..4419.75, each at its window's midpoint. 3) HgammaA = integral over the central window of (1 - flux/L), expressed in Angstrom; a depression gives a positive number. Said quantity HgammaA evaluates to 2.3 Angstrom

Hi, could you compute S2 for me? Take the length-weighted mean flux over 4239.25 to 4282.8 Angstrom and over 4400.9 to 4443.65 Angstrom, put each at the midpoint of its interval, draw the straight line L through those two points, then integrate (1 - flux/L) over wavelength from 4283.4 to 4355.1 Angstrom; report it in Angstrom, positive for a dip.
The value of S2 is 5.2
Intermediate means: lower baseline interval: 14.5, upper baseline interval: 14.3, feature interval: 13.4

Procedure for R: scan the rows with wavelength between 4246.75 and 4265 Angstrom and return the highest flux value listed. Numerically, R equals 16.2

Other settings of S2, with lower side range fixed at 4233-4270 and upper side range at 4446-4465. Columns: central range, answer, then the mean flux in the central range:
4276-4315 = 1.7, 13.8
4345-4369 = 1.6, 13.3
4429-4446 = -0.1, 14.2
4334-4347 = 0.6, 13.6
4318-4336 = 1.9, 12.9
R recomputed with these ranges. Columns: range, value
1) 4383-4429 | 15.83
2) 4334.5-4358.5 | 24.02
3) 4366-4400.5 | 16.28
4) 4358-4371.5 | 15.53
